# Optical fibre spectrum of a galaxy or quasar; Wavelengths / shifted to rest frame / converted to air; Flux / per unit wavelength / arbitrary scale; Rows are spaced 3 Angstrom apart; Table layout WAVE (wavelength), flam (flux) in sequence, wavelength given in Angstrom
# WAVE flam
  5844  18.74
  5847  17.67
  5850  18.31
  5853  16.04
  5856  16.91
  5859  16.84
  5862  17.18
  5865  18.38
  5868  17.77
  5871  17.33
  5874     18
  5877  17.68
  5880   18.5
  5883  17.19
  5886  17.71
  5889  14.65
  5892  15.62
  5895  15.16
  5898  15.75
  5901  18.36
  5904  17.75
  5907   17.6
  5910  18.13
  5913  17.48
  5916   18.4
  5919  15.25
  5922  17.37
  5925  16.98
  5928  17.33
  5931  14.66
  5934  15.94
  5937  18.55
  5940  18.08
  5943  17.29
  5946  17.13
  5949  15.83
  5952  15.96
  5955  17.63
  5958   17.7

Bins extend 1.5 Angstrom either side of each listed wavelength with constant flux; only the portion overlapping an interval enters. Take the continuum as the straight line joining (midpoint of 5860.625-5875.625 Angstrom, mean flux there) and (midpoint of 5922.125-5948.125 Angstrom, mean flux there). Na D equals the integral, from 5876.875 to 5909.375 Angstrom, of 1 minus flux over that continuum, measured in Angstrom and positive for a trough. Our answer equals 1.0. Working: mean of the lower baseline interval 17.7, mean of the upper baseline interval 17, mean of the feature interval 16.9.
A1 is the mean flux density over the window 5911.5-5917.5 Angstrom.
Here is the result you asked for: 17.9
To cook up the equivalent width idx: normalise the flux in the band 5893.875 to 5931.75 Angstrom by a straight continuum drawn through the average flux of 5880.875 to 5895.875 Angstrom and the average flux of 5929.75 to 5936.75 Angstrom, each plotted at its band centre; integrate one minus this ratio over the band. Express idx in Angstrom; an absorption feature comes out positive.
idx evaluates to -2.3 Angstrom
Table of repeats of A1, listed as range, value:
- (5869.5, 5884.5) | 17.7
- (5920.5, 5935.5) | 16.5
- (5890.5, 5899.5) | 15.5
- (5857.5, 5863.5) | 17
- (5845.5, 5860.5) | 17.2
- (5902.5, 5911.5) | 17.8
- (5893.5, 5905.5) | 16.8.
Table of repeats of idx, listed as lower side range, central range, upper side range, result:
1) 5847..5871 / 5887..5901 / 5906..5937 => 1.18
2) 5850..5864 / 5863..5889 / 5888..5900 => -2.31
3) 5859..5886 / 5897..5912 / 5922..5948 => -0.21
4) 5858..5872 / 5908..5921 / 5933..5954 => -0.10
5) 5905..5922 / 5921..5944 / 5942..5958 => 0.12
